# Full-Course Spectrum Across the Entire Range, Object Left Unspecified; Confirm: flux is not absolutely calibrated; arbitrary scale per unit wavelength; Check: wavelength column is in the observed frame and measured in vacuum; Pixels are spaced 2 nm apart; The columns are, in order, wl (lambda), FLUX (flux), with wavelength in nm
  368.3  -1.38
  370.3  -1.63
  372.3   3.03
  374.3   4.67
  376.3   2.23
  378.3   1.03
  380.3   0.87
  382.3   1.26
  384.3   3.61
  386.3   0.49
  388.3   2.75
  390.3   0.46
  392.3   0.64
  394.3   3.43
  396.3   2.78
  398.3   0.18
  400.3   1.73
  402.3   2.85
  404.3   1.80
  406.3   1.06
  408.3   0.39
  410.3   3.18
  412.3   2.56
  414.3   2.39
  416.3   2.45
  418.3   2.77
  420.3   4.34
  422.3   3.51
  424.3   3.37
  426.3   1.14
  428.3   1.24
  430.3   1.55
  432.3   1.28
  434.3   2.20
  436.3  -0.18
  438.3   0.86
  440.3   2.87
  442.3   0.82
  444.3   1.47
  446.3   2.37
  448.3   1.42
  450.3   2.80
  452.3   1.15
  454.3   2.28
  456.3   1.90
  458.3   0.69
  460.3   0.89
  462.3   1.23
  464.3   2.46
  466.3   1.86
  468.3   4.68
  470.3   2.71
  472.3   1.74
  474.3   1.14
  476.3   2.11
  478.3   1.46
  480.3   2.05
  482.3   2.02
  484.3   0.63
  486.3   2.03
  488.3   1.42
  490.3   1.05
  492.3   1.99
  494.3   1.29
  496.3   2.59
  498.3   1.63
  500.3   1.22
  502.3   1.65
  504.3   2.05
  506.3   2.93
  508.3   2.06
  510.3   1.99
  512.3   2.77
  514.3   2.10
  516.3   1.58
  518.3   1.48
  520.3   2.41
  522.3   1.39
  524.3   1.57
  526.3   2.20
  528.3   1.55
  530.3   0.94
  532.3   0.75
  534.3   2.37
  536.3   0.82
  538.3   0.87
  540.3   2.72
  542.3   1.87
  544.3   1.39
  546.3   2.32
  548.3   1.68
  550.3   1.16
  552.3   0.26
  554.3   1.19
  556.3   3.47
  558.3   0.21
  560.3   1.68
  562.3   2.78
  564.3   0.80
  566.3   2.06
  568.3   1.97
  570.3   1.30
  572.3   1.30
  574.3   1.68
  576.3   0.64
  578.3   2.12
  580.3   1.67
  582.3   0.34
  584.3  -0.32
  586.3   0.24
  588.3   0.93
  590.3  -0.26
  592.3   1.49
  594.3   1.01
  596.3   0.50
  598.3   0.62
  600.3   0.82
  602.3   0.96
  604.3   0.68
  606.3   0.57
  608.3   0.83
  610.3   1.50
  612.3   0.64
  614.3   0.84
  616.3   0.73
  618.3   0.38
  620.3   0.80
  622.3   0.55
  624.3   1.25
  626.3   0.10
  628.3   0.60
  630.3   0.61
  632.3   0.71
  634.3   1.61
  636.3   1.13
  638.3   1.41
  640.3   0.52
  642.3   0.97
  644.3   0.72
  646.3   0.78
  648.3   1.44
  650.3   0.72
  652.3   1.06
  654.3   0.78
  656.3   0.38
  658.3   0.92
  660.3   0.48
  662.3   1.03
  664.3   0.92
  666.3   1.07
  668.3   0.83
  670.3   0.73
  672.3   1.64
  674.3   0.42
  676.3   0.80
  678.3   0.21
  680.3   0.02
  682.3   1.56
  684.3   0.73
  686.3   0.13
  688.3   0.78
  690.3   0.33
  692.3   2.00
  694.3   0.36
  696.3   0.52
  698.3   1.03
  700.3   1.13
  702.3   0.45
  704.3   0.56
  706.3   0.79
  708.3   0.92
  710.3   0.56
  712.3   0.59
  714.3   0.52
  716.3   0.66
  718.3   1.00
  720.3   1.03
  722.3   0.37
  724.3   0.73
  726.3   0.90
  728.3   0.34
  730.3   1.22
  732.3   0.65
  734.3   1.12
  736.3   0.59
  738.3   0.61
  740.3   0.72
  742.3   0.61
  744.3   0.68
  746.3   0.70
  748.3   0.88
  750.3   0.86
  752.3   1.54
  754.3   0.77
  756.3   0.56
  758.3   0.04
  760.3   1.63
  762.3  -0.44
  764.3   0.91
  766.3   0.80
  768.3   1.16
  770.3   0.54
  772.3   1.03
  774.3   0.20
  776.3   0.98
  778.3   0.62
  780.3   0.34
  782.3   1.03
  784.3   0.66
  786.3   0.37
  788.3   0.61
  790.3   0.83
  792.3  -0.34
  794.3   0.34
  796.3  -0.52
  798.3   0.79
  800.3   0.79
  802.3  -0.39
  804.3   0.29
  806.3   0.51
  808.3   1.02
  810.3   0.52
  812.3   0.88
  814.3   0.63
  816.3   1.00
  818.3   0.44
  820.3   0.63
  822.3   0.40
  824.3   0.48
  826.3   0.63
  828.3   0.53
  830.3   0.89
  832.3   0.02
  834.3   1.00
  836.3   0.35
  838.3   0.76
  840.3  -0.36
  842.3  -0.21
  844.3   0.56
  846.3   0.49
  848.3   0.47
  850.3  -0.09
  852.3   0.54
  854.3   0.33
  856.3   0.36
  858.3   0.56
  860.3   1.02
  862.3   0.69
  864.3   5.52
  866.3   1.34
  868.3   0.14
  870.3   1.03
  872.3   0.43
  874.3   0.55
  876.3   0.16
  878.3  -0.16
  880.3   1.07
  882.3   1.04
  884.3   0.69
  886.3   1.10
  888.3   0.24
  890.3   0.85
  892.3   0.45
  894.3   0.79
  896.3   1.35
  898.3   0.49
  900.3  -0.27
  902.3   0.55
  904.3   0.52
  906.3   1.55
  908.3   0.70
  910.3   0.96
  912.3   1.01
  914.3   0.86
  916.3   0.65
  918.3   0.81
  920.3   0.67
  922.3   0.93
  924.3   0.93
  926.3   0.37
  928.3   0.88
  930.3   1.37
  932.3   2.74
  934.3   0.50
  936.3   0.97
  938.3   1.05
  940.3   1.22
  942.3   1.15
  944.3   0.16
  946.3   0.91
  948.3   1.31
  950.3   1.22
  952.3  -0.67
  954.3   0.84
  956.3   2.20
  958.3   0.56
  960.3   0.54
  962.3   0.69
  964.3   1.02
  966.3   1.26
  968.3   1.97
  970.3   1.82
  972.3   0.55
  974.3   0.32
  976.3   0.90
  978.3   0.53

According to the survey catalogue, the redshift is 1.318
